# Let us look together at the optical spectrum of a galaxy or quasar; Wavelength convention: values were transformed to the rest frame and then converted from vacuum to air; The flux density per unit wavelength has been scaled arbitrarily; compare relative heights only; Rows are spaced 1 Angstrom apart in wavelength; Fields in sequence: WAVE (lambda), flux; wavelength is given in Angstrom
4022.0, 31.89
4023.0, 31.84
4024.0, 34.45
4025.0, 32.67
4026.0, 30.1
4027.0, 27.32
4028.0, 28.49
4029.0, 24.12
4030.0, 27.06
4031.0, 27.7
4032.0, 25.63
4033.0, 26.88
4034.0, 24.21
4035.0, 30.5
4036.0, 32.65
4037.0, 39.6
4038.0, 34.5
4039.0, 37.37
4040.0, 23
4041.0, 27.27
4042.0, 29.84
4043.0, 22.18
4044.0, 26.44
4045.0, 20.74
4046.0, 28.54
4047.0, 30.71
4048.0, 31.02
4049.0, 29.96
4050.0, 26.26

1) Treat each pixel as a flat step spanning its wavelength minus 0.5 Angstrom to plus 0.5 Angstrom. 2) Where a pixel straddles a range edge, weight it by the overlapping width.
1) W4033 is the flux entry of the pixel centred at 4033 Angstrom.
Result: 26.88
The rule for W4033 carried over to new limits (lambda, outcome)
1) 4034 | 24.21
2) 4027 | 27.32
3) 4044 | 26.44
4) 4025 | 32.67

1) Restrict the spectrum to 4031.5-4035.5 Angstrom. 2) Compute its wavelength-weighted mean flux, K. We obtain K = 26.8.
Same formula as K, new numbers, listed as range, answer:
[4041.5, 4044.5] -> 26.2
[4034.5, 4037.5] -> 34.2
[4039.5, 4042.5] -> 26.7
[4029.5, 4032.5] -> 26.8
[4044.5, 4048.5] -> 27.8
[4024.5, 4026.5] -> 31.4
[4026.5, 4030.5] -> 26.7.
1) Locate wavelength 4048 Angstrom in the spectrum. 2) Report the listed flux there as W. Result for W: 31.02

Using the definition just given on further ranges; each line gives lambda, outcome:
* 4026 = 30.1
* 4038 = 34.5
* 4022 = 31.89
